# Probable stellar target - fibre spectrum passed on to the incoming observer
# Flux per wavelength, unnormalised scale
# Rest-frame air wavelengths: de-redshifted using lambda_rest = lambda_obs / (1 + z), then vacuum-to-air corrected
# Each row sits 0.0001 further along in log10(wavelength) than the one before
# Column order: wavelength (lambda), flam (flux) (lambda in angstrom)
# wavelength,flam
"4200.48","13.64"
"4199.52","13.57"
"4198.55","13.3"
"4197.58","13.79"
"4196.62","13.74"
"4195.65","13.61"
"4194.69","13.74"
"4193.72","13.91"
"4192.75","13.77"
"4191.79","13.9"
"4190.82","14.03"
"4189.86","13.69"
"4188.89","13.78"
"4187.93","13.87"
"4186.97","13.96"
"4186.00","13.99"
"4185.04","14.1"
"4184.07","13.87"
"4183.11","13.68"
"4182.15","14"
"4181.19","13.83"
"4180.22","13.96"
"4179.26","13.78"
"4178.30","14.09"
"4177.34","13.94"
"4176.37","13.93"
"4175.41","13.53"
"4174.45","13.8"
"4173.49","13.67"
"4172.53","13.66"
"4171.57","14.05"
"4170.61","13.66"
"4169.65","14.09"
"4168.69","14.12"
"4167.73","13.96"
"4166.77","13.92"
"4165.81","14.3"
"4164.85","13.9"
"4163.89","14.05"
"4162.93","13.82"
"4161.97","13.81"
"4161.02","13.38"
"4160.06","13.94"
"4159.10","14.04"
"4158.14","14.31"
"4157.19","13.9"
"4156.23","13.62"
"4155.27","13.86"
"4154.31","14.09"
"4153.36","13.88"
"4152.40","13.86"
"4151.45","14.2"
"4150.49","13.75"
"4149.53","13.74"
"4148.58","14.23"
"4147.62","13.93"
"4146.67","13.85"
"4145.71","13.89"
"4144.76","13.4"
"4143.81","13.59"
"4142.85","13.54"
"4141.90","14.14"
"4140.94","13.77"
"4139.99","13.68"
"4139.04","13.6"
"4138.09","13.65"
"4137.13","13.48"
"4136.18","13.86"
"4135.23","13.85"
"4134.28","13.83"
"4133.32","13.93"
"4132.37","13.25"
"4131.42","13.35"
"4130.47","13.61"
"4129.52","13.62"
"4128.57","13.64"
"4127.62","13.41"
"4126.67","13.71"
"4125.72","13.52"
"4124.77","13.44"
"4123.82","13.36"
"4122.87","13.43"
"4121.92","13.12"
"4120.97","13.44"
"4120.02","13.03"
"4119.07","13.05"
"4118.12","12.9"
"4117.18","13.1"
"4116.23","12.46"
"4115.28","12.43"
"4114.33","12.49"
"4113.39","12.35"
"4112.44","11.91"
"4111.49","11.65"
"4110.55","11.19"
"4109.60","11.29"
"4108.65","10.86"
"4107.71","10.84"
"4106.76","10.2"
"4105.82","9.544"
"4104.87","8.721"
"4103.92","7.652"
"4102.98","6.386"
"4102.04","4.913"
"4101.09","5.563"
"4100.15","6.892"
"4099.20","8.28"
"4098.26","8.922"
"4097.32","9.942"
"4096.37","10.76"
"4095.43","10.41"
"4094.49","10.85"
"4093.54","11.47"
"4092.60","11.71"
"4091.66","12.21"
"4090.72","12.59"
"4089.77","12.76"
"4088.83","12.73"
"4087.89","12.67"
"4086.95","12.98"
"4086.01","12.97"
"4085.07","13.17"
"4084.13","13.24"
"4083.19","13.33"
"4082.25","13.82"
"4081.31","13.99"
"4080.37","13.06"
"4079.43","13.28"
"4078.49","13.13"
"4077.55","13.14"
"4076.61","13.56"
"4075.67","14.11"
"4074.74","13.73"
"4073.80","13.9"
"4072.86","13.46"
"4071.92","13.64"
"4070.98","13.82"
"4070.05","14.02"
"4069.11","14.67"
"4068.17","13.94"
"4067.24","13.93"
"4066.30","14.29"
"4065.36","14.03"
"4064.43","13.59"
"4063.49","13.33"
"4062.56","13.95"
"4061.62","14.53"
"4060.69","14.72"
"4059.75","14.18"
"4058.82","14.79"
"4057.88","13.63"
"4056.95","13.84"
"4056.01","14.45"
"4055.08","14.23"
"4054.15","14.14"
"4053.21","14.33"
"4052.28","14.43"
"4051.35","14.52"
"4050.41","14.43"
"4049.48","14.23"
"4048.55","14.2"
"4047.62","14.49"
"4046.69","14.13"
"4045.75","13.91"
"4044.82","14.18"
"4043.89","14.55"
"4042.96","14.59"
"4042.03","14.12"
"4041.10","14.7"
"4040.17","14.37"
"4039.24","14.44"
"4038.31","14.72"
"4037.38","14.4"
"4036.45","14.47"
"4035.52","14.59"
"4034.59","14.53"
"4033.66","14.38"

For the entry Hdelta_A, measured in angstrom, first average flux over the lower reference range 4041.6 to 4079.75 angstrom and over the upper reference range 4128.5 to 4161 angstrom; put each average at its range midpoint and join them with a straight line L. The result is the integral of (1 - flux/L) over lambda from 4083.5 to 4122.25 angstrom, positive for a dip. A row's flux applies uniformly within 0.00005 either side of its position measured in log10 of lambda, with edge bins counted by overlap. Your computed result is 7.9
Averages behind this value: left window 14.1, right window 13.8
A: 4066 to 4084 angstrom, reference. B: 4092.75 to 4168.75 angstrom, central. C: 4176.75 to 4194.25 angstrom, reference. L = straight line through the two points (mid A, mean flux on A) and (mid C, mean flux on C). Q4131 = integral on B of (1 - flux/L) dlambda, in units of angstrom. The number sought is 7.1 angstrom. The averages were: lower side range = 13.7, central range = 12.5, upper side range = 13.9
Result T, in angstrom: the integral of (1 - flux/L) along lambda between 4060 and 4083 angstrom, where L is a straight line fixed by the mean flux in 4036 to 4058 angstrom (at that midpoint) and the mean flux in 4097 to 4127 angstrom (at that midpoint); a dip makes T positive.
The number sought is -1.3 angstrom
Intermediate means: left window 14.3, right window 11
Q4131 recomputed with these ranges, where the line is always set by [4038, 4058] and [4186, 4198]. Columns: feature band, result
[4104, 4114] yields 2.4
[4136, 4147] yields 0.2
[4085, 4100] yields 2.9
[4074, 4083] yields 0.4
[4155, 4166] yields 0.0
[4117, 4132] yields 0.7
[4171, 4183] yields 0.0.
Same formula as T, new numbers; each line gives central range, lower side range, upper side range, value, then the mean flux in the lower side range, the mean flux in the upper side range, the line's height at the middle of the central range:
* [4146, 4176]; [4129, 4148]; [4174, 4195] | -0.3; 13.7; 13.9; 13.8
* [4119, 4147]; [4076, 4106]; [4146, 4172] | -1.6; 11.1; 13.9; 12.9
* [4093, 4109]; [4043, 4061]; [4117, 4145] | 5.6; 14.3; 13.5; 13.8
